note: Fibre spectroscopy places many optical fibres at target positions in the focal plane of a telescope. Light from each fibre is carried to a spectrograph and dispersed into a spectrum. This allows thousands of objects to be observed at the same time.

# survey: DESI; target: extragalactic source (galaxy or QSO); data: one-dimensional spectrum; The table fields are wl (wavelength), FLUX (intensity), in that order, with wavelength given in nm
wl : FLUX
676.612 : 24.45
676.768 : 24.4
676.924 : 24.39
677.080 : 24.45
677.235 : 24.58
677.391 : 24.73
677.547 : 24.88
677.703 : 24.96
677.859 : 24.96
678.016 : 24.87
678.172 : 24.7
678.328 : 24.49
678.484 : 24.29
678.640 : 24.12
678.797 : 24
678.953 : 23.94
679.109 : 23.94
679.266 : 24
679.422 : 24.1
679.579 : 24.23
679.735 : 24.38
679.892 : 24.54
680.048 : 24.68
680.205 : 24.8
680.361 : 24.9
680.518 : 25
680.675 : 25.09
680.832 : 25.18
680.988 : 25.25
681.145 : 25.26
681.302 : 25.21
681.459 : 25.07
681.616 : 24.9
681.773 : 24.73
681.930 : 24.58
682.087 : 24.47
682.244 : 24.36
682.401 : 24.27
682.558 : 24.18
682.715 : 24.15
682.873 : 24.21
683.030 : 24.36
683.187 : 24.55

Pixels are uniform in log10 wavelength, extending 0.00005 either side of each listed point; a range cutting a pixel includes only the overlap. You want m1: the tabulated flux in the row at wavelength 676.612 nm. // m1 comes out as 24.45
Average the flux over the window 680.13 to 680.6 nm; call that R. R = 24.9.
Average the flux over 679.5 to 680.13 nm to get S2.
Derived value 24.4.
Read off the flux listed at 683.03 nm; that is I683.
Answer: 24.36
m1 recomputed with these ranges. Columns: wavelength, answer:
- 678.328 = 24.49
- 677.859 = 24.96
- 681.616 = 24.9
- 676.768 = 24.4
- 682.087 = 24.47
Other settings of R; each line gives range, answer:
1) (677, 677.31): 24.6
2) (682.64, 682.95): 24.1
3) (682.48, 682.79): 24.2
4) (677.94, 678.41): 24.7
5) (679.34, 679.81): 24.3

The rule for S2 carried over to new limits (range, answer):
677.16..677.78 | 24.8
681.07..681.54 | 25.2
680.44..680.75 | 25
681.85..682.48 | 24.4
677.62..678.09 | 24.9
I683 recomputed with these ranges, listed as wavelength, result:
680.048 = 24.68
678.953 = 23.94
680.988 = 25.25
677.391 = 24.73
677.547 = 24.88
